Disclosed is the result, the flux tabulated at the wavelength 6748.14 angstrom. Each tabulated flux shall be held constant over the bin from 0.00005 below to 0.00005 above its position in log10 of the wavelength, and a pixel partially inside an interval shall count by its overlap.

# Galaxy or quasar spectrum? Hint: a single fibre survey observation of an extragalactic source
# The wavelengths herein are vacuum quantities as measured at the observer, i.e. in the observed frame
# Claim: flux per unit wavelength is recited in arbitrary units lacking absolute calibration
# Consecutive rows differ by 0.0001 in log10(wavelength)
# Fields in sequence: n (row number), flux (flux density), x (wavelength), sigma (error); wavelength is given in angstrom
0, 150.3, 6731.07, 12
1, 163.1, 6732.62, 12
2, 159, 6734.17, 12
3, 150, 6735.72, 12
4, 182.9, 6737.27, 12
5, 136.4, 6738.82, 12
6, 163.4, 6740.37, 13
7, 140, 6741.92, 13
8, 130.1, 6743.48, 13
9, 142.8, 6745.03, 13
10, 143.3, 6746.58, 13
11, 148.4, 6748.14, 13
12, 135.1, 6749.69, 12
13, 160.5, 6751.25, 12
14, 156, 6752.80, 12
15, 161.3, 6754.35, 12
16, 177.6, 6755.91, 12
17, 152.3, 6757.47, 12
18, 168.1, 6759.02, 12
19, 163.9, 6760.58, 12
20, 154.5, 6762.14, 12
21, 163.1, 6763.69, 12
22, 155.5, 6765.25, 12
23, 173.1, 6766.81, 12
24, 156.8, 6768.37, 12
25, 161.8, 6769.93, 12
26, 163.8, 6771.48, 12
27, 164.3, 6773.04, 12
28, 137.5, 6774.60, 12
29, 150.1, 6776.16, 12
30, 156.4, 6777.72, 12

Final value 148.4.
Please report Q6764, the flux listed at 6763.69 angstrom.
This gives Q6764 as 163.1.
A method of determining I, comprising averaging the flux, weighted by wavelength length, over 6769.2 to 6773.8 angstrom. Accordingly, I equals 164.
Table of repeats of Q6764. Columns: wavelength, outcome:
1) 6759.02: 168.1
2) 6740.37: 163.4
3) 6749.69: 135.1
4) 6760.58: 163.9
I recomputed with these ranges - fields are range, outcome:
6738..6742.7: 147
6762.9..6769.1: 162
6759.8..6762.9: 159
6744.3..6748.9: 145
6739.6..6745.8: 144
